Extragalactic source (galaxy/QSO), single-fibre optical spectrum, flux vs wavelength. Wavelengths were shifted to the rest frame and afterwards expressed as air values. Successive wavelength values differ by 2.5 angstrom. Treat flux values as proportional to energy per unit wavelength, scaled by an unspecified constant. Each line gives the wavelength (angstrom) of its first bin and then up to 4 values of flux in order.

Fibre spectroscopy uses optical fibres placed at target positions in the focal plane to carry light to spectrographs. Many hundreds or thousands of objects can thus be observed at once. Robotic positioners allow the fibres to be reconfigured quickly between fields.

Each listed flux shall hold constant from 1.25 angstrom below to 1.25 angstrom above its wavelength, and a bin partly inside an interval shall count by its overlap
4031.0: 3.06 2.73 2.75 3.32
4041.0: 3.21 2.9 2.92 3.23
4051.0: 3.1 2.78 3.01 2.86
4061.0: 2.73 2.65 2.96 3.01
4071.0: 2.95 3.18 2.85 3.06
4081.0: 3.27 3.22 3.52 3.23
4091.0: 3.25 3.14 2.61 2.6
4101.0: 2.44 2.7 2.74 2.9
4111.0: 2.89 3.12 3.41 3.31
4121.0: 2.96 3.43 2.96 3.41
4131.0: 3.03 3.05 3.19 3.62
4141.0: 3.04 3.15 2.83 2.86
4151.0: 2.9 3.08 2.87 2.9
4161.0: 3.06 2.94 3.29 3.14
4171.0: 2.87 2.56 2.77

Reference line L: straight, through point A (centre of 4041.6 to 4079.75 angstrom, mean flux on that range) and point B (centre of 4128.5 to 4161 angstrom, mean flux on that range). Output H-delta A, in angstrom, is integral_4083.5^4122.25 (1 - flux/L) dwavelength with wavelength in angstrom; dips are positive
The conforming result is 0.1 angstrom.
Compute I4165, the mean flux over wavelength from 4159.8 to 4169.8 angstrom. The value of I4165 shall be 3.11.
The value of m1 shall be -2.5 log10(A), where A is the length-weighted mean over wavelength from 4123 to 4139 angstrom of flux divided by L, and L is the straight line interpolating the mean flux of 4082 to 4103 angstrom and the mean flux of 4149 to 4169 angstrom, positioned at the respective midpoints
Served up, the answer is -0.07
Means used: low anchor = 2.99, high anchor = 3.01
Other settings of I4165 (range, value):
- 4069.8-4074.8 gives 3.06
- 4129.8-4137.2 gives 3.09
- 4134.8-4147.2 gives 3.17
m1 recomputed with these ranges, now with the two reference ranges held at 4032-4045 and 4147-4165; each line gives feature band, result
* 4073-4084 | -0.05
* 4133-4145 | -0.09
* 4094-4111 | 0.10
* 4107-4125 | -0.06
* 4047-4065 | 0.02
